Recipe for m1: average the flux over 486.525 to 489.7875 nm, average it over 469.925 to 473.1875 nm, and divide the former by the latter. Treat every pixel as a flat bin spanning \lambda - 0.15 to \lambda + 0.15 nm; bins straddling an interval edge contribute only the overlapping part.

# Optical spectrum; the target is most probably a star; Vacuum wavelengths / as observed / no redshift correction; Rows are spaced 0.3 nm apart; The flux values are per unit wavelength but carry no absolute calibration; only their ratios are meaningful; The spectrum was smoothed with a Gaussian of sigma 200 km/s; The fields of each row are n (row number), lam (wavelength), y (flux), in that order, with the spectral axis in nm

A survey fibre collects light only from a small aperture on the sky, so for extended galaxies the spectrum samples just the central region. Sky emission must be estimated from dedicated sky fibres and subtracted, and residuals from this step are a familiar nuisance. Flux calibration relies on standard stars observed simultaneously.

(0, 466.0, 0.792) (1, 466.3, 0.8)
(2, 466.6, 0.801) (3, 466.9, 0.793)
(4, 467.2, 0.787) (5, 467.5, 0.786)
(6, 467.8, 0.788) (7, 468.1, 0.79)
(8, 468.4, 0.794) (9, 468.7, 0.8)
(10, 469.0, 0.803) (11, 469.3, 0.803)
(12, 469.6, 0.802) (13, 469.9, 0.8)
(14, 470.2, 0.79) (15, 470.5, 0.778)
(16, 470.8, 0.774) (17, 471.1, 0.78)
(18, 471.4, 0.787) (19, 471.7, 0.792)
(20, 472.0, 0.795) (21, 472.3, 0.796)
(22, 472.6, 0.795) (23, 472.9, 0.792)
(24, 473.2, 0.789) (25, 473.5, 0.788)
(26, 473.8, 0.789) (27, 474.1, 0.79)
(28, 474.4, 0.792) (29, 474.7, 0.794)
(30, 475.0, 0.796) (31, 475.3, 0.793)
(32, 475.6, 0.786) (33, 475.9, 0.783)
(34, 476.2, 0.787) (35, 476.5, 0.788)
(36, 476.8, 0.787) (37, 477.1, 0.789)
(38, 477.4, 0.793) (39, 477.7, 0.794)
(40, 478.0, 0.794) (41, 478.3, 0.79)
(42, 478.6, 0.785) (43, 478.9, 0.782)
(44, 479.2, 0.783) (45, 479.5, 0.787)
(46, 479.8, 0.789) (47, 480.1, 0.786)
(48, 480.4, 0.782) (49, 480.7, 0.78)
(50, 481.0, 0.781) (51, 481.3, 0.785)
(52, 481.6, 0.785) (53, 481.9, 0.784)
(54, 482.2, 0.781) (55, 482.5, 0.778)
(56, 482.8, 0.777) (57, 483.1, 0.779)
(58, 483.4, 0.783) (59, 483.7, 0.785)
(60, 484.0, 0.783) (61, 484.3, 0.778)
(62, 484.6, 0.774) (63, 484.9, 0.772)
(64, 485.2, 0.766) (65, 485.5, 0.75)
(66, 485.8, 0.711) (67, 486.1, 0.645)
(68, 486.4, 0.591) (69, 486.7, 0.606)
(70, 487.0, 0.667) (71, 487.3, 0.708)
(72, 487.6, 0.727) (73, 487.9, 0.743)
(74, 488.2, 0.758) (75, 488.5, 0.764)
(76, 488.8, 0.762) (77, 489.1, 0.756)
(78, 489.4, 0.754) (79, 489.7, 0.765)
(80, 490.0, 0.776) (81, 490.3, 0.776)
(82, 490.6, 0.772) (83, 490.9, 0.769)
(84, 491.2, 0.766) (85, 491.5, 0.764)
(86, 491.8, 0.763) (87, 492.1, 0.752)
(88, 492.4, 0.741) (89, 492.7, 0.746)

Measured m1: 0.9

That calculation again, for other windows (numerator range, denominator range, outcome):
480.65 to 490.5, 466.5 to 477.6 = 0.95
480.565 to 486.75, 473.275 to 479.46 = 0.95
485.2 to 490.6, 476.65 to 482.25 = 0.92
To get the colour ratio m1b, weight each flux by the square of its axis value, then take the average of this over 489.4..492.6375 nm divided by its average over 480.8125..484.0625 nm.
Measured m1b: 1.01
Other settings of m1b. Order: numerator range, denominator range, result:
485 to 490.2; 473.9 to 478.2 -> 0.96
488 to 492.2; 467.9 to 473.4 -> 1.05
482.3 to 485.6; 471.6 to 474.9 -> 1.02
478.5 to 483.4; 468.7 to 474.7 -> 1.03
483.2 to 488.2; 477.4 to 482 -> 0.95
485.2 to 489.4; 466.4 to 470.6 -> 0.97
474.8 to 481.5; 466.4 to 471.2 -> 1.03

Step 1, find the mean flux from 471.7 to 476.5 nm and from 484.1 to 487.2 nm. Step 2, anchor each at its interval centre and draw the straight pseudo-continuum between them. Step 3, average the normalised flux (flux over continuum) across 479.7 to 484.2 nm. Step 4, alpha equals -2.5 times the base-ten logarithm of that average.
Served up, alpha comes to -0.07 mag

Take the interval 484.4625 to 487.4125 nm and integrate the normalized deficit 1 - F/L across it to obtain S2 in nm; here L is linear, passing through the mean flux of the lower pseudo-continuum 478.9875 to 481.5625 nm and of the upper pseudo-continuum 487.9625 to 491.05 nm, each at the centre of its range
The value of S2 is 0.281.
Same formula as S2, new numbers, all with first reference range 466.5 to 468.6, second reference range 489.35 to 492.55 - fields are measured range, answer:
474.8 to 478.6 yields -0.05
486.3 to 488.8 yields 0.22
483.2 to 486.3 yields 0.07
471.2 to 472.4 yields -0.01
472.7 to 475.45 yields -0.03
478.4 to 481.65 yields -0.03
